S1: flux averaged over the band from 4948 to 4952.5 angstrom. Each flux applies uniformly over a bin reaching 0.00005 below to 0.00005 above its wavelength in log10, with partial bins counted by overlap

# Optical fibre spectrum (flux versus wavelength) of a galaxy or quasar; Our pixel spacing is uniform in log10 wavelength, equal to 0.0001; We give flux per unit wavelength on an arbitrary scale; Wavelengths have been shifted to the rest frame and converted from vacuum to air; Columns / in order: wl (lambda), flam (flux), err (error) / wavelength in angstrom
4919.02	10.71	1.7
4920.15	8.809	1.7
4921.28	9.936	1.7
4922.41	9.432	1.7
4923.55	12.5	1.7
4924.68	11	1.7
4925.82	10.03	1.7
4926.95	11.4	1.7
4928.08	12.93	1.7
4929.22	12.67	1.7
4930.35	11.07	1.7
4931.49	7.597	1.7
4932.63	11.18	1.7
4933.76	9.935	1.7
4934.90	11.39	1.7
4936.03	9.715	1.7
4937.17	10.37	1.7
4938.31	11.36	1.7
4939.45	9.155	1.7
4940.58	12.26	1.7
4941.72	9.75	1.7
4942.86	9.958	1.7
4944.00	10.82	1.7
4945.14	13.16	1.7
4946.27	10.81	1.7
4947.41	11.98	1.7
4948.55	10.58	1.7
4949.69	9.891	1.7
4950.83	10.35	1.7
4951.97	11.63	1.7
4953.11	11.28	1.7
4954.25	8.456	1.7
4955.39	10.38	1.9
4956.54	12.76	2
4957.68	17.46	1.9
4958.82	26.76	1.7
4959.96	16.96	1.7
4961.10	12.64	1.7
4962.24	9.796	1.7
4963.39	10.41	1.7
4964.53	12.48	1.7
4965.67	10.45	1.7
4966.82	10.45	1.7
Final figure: 10.6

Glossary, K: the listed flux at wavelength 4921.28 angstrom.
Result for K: 9.936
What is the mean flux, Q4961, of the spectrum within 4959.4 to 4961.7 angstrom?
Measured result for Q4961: 14.8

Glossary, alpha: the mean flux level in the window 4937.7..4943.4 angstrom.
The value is 10.5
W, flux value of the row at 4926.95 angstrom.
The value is 11.4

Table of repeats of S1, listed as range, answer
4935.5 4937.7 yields 10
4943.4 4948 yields 11.7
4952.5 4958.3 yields 12.2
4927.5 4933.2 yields 11.1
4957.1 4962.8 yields 16.8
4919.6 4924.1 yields 10.2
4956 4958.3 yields 15.4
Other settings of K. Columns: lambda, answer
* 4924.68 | 11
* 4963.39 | 10.41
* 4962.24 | 9.796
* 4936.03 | 9.715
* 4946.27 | 10.81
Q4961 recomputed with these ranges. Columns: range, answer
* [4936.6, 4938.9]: 10.8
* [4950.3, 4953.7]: 11.1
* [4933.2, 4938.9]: 10.5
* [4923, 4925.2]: 11.8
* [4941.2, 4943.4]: 9.85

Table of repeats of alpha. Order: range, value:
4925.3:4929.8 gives 11.8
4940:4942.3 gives 11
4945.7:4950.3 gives 10.8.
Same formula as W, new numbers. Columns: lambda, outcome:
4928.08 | 12.93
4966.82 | 10.45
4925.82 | 10.03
